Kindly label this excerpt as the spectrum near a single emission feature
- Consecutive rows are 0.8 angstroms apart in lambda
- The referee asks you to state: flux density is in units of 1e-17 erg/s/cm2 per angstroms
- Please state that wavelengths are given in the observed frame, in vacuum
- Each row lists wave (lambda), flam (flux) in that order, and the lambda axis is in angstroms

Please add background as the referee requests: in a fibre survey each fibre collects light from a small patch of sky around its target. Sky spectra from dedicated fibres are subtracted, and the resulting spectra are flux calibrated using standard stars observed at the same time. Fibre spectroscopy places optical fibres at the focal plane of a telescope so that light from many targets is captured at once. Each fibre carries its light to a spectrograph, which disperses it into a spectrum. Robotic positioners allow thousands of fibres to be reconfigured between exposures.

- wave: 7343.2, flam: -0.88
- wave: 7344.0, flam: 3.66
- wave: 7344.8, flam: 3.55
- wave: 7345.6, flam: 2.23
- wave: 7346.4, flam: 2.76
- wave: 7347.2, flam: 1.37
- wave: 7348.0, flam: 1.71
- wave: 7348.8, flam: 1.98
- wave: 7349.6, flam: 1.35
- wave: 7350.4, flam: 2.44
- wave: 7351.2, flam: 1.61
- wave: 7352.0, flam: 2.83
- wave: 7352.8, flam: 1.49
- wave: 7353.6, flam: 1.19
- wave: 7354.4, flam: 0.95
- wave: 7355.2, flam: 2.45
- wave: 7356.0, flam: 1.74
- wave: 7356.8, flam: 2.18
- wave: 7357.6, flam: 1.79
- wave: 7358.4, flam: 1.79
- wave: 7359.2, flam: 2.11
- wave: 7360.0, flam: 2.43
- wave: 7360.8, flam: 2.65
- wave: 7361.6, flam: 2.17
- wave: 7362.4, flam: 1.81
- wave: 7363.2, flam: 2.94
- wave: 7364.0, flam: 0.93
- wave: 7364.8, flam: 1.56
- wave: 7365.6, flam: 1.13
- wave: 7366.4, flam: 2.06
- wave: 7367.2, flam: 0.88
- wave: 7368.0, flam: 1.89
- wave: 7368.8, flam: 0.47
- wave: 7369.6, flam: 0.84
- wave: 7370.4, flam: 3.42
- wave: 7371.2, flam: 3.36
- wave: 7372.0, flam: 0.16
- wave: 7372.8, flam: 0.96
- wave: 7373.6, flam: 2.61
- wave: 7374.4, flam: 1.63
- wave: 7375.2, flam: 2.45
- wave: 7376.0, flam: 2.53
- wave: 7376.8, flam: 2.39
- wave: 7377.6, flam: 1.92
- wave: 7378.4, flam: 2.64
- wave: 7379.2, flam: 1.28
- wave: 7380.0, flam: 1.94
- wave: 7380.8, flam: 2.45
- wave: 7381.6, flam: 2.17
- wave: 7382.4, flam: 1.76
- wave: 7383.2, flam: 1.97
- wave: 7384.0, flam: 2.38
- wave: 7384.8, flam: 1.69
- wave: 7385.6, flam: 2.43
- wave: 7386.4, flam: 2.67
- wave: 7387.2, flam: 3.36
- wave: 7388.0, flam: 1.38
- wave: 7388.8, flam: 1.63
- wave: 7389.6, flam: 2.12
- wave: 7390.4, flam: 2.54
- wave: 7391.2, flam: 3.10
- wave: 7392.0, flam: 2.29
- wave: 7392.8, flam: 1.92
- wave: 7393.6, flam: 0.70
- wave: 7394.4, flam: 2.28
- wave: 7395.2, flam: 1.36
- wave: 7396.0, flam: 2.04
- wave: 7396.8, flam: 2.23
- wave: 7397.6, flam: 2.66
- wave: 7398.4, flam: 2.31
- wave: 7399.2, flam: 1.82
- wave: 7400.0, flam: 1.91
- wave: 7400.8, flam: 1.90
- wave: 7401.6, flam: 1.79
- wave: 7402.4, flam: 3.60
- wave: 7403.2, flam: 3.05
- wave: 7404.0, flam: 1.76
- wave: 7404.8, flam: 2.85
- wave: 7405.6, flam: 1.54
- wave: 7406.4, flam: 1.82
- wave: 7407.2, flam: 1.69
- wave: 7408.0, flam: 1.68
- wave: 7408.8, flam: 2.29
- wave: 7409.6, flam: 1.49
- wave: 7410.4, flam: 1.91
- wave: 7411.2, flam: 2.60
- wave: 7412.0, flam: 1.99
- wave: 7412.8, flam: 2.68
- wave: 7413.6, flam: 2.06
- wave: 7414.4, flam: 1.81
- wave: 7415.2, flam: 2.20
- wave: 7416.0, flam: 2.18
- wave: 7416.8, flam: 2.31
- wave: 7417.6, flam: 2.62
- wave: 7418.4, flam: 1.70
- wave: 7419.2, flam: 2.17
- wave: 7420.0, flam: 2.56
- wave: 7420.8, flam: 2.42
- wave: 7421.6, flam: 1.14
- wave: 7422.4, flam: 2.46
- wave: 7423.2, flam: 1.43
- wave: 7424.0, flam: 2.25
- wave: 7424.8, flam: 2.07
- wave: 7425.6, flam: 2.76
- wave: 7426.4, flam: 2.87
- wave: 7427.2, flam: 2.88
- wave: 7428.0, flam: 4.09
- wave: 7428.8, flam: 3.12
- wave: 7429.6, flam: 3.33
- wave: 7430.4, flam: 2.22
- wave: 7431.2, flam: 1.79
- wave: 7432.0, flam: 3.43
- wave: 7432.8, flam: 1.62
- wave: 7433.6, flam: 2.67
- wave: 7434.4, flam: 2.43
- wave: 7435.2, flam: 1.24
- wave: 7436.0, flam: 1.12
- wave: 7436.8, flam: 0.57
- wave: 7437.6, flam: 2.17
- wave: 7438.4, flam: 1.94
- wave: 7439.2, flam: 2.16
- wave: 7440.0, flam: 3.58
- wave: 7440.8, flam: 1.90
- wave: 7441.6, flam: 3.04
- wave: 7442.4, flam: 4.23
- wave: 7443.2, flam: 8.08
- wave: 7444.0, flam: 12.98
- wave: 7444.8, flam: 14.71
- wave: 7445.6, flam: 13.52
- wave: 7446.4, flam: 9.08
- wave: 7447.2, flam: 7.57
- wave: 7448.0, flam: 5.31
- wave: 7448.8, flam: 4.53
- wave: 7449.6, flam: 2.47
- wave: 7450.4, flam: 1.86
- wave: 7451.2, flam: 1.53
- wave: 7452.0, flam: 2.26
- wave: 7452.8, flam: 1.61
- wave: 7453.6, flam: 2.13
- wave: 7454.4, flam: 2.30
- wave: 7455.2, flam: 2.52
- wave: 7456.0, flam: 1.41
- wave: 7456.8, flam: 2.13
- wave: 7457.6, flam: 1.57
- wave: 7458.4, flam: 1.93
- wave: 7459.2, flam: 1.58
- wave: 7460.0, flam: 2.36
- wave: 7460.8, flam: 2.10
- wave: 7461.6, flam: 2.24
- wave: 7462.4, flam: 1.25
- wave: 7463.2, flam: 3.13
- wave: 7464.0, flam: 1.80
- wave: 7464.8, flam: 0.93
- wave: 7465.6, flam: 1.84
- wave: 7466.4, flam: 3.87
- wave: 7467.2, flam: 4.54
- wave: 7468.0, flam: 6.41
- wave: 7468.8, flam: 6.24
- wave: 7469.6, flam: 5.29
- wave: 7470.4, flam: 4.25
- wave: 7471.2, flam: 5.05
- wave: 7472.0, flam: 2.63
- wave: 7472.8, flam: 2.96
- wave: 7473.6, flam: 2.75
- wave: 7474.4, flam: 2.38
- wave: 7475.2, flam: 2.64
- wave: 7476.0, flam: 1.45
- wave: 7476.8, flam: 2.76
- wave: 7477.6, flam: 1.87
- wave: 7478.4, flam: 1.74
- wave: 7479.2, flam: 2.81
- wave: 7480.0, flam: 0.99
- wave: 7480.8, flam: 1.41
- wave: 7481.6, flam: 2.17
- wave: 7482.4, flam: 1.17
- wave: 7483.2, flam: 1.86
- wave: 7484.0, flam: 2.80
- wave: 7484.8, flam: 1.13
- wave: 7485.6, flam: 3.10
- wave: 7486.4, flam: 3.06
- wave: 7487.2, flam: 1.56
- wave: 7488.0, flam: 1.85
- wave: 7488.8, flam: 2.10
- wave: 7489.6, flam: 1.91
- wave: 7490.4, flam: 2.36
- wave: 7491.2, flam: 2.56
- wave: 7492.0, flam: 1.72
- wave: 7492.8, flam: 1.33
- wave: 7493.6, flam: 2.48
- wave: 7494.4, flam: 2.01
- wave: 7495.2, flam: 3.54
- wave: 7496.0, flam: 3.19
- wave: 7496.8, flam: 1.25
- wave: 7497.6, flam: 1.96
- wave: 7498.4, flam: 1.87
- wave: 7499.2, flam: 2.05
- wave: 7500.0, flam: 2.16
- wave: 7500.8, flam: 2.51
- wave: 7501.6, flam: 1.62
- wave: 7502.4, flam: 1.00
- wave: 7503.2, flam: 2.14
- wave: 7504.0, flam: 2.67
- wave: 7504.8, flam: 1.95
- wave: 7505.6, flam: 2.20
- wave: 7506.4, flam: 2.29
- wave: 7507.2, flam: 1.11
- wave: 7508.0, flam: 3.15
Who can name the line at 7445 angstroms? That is Halpha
